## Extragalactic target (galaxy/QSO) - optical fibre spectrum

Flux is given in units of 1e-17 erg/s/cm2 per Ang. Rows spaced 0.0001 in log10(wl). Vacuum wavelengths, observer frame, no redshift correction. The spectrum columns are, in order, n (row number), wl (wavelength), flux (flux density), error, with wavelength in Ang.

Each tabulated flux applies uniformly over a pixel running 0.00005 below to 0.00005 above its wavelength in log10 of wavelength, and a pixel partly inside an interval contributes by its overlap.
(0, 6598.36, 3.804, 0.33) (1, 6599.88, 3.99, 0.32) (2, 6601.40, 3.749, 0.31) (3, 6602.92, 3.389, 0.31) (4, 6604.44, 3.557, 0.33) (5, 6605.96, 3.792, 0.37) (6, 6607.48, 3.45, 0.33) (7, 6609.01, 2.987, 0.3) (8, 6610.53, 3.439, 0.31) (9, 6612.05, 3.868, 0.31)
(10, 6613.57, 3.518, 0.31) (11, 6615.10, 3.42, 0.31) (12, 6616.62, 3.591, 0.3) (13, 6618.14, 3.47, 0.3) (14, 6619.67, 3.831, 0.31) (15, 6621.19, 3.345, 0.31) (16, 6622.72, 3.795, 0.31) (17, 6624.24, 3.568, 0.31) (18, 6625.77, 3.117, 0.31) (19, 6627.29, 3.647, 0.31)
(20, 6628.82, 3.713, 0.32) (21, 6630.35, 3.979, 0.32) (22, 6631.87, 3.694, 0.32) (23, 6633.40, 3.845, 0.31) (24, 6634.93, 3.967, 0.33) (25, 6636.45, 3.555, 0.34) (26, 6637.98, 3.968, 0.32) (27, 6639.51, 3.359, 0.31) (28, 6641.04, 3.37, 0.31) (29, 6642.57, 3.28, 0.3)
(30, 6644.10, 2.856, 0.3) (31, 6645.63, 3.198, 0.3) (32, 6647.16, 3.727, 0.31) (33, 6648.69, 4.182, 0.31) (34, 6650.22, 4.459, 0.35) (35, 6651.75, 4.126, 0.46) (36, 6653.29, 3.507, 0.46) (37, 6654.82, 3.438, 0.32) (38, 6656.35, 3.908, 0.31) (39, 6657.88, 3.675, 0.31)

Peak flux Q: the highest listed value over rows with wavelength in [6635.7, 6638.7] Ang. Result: 3.968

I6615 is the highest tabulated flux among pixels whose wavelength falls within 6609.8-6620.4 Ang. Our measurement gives 3.868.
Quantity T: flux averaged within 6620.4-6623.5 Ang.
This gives 3.58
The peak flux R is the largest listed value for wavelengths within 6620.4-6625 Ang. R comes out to 3.795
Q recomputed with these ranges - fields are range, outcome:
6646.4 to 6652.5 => 4.459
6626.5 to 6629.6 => 3.713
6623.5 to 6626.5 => 3.568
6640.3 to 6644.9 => 3.37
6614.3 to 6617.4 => 3.591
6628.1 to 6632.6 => 3.979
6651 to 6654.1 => 4.126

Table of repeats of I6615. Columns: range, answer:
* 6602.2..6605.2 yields 3.557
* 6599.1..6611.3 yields 3.99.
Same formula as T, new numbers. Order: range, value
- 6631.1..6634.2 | 3.77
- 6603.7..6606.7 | 3.68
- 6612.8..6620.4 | 3.56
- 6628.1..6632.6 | 3.8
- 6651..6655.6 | 3.69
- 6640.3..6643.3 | 3.32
